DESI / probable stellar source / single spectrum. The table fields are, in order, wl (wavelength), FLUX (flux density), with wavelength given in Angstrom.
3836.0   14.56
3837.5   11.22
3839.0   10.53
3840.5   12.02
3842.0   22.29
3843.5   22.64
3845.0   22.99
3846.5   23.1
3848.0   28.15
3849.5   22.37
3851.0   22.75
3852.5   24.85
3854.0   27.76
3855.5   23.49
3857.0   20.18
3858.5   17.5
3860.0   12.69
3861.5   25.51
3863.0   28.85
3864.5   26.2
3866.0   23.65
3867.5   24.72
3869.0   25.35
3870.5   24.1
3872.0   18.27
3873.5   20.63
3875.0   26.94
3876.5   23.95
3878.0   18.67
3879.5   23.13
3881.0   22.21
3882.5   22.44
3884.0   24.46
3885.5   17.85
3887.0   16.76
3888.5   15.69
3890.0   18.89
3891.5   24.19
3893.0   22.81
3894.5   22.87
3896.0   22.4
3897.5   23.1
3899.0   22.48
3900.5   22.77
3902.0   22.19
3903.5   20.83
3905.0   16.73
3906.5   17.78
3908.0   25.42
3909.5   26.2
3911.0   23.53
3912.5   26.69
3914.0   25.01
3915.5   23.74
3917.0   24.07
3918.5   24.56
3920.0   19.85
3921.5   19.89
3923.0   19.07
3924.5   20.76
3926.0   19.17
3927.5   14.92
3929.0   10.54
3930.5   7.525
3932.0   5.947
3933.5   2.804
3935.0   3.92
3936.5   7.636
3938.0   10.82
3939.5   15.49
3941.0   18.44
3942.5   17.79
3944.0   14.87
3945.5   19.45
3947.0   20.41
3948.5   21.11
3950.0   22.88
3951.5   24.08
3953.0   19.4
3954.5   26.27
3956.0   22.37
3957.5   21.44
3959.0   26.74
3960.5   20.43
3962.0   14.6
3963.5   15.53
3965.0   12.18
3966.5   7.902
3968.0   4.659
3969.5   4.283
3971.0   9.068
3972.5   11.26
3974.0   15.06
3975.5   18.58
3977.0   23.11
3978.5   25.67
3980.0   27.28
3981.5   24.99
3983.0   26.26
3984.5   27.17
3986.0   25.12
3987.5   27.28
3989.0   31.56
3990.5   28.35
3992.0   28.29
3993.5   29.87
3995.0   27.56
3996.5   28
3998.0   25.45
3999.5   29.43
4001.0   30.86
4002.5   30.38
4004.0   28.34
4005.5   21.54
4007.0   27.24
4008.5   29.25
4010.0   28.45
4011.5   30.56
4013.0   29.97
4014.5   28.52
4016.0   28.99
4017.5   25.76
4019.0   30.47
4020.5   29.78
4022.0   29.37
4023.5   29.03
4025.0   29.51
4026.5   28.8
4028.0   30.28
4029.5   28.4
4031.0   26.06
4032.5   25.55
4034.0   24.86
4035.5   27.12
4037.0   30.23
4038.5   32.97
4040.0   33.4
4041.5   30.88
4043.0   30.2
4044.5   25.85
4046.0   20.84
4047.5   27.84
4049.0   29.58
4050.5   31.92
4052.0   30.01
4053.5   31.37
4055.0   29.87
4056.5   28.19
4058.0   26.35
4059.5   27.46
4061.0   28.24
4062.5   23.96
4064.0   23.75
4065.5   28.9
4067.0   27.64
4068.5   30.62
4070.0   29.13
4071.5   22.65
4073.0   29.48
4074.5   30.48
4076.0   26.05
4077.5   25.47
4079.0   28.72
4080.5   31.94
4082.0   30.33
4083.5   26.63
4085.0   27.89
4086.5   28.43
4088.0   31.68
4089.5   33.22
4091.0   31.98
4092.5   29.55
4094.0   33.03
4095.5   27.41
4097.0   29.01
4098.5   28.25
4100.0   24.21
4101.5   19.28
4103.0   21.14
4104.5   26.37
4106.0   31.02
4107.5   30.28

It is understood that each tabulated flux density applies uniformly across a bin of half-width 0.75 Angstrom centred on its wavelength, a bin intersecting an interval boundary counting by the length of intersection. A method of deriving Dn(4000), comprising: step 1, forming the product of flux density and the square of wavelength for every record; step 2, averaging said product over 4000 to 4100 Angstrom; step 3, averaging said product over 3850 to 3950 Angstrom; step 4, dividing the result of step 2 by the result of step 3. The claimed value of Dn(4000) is 1.54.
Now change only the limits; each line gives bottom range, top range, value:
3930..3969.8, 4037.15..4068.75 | 1.96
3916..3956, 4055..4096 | 1.82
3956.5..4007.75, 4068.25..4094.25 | 1.38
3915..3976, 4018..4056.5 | 1.89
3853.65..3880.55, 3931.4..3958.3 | 0.75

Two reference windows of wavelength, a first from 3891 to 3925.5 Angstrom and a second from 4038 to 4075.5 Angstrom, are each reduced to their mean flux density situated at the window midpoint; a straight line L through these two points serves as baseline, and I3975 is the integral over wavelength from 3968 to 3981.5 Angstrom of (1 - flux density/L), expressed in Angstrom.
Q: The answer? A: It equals 4.6 Angstrom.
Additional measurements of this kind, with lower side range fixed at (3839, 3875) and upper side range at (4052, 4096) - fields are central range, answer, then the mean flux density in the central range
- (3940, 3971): 9.47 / 17.5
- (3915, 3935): 7.00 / 15.8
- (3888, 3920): 1.80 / 22.5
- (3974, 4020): -1.40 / 27.3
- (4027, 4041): -0.65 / 28.8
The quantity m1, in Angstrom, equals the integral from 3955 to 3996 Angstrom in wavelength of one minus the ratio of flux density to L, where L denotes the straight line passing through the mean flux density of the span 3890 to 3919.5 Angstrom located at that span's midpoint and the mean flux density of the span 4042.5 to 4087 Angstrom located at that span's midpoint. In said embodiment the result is 7.4 Angstrom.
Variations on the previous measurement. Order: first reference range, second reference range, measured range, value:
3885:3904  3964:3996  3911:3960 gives 6.4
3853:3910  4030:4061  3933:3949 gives 6.9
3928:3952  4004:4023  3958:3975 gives 5.1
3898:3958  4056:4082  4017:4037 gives -2.6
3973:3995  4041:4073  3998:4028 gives -2.5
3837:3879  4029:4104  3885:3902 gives 1.5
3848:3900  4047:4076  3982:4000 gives -1.2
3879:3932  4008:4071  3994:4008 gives -0.8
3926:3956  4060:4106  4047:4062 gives -2.2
